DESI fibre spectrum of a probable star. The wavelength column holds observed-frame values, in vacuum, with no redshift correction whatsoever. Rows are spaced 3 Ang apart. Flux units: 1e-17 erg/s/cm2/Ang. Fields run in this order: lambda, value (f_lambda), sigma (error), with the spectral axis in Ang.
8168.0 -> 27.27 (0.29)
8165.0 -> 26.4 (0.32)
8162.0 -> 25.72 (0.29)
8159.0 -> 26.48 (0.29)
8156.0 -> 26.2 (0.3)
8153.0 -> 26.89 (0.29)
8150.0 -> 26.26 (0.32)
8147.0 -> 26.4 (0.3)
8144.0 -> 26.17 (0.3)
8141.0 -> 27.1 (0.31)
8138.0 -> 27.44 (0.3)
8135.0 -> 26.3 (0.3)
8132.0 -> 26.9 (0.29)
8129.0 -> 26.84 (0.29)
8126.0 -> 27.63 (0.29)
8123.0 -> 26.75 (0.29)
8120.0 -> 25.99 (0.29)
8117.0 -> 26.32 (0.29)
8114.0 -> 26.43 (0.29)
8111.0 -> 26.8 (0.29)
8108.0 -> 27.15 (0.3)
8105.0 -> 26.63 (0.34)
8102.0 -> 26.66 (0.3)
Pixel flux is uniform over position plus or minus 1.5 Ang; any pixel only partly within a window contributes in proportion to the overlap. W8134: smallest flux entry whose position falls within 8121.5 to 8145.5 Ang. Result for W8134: 26.17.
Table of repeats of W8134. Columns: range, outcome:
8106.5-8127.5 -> 25.99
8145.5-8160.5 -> 26.2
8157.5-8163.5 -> 25.72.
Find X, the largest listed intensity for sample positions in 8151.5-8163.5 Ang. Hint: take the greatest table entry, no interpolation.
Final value 26.89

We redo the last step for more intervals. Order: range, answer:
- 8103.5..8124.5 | 27.15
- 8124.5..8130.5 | 27.63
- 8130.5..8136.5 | 26.9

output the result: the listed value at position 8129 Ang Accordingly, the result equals 26.84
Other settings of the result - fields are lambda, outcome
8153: 26.89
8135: 26.3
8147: 26.4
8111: 26.8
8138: 27.44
